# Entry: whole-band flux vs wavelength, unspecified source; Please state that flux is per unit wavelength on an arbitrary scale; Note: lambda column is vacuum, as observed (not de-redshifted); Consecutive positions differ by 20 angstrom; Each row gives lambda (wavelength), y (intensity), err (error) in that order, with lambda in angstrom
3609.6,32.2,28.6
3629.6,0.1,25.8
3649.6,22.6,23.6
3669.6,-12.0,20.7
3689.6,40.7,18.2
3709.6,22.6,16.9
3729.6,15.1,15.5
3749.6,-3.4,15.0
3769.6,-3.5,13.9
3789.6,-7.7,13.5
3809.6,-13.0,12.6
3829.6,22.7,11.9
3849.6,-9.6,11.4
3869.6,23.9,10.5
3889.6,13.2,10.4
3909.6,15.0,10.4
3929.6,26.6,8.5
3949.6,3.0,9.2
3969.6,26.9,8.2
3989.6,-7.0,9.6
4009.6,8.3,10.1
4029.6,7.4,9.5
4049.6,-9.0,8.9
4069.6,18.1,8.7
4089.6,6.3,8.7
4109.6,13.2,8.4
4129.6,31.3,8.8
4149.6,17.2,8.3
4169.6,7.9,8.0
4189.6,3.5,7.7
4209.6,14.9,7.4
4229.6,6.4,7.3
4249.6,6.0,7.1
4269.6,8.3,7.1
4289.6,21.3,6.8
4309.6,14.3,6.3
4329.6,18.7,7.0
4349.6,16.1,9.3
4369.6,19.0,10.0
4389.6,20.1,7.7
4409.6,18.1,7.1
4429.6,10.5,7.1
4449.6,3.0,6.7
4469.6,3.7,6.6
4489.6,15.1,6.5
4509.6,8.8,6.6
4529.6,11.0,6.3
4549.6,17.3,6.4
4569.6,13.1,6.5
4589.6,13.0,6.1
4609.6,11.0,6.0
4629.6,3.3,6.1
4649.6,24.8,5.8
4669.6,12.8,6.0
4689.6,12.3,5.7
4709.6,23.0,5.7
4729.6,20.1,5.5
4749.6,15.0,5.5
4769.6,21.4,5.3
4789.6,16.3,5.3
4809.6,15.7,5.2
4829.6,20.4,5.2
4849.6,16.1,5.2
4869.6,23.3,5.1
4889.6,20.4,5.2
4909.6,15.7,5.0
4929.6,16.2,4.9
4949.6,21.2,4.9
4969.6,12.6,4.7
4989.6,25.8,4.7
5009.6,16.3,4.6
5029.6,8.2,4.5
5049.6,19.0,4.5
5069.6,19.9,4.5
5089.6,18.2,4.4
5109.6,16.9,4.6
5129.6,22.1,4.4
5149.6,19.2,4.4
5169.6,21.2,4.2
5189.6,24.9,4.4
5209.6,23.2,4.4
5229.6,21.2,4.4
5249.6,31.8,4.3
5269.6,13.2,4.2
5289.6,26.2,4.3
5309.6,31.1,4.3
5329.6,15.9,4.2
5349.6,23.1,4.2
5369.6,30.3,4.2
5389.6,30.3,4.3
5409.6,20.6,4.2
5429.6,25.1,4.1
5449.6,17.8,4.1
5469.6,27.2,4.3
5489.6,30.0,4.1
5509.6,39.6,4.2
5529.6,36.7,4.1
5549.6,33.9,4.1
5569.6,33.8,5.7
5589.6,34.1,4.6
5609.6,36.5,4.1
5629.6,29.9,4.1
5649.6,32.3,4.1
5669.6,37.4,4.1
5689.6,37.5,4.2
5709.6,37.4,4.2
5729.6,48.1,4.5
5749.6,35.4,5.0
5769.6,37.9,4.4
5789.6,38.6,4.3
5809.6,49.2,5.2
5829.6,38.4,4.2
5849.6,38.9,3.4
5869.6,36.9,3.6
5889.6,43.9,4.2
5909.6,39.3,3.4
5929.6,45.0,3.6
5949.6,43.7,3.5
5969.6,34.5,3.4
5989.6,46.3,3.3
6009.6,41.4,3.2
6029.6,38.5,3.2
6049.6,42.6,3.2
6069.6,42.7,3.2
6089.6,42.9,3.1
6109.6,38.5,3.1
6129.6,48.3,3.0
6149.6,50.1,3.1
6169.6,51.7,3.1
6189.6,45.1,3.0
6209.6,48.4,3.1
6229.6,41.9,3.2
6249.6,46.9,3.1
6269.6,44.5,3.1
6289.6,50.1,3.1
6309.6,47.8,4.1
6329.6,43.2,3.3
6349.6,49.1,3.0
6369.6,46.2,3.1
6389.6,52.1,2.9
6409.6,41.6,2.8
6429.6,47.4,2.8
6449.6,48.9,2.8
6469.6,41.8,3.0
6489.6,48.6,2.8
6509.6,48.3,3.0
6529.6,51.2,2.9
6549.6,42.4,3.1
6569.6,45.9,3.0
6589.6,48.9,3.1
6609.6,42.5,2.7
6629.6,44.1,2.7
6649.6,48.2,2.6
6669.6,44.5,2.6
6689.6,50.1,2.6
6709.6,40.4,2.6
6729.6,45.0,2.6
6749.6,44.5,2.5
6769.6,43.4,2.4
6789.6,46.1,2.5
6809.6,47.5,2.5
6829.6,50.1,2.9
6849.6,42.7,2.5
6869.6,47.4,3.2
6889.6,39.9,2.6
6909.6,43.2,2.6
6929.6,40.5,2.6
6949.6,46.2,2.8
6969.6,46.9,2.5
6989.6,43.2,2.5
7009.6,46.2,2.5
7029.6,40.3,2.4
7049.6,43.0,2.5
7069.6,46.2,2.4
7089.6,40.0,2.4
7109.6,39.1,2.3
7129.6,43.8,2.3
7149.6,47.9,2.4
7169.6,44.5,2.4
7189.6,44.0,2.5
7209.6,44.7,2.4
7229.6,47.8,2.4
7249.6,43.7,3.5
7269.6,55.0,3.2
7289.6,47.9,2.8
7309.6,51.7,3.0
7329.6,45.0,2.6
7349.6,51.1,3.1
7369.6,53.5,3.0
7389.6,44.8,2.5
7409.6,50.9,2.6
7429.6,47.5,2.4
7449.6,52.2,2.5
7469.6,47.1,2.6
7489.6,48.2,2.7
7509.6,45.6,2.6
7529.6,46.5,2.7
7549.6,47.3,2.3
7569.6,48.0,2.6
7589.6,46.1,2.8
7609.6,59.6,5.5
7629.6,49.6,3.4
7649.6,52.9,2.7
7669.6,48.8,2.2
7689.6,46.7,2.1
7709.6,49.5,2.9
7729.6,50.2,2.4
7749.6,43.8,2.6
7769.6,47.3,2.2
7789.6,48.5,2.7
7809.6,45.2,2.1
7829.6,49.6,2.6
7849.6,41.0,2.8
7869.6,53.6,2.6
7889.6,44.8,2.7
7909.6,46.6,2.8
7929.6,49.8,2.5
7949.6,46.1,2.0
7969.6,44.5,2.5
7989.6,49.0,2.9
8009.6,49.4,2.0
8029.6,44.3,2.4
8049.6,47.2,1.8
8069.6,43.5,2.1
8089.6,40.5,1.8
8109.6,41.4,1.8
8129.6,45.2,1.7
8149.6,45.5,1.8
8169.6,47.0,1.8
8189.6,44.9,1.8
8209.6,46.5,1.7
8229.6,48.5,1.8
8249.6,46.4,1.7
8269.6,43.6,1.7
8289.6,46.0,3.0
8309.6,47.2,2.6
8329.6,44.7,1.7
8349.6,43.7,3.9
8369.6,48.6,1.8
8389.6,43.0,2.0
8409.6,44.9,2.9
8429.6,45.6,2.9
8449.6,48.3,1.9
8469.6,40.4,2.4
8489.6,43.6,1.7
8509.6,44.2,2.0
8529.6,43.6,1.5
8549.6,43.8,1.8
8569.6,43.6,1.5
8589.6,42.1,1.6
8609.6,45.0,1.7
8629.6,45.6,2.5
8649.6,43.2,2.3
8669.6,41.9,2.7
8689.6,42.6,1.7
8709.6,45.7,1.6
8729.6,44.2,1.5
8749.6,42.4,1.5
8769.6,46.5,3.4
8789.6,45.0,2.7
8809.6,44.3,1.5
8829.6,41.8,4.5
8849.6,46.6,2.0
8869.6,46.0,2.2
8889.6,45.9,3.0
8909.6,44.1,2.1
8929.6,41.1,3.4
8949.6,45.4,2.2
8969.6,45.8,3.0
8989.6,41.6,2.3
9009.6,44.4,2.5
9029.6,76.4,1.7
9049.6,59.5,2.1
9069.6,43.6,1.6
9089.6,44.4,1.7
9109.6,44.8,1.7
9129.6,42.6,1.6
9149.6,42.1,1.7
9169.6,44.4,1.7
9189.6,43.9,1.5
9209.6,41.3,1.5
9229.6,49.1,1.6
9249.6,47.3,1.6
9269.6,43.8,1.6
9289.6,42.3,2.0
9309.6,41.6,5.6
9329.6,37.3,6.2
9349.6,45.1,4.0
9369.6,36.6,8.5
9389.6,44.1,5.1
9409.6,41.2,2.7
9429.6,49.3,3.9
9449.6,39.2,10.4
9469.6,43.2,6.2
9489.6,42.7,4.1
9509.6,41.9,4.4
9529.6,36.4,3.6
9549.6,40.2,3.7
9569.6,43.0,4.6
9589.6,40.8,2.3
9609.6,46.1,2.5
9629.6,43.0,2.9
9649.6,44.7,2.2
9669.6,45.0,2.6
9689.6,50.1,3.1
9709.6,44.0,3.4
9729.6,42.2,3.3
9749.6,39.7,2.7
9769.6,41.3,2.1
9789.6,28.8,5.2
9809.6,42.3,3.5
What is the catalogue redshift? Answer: 0.37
